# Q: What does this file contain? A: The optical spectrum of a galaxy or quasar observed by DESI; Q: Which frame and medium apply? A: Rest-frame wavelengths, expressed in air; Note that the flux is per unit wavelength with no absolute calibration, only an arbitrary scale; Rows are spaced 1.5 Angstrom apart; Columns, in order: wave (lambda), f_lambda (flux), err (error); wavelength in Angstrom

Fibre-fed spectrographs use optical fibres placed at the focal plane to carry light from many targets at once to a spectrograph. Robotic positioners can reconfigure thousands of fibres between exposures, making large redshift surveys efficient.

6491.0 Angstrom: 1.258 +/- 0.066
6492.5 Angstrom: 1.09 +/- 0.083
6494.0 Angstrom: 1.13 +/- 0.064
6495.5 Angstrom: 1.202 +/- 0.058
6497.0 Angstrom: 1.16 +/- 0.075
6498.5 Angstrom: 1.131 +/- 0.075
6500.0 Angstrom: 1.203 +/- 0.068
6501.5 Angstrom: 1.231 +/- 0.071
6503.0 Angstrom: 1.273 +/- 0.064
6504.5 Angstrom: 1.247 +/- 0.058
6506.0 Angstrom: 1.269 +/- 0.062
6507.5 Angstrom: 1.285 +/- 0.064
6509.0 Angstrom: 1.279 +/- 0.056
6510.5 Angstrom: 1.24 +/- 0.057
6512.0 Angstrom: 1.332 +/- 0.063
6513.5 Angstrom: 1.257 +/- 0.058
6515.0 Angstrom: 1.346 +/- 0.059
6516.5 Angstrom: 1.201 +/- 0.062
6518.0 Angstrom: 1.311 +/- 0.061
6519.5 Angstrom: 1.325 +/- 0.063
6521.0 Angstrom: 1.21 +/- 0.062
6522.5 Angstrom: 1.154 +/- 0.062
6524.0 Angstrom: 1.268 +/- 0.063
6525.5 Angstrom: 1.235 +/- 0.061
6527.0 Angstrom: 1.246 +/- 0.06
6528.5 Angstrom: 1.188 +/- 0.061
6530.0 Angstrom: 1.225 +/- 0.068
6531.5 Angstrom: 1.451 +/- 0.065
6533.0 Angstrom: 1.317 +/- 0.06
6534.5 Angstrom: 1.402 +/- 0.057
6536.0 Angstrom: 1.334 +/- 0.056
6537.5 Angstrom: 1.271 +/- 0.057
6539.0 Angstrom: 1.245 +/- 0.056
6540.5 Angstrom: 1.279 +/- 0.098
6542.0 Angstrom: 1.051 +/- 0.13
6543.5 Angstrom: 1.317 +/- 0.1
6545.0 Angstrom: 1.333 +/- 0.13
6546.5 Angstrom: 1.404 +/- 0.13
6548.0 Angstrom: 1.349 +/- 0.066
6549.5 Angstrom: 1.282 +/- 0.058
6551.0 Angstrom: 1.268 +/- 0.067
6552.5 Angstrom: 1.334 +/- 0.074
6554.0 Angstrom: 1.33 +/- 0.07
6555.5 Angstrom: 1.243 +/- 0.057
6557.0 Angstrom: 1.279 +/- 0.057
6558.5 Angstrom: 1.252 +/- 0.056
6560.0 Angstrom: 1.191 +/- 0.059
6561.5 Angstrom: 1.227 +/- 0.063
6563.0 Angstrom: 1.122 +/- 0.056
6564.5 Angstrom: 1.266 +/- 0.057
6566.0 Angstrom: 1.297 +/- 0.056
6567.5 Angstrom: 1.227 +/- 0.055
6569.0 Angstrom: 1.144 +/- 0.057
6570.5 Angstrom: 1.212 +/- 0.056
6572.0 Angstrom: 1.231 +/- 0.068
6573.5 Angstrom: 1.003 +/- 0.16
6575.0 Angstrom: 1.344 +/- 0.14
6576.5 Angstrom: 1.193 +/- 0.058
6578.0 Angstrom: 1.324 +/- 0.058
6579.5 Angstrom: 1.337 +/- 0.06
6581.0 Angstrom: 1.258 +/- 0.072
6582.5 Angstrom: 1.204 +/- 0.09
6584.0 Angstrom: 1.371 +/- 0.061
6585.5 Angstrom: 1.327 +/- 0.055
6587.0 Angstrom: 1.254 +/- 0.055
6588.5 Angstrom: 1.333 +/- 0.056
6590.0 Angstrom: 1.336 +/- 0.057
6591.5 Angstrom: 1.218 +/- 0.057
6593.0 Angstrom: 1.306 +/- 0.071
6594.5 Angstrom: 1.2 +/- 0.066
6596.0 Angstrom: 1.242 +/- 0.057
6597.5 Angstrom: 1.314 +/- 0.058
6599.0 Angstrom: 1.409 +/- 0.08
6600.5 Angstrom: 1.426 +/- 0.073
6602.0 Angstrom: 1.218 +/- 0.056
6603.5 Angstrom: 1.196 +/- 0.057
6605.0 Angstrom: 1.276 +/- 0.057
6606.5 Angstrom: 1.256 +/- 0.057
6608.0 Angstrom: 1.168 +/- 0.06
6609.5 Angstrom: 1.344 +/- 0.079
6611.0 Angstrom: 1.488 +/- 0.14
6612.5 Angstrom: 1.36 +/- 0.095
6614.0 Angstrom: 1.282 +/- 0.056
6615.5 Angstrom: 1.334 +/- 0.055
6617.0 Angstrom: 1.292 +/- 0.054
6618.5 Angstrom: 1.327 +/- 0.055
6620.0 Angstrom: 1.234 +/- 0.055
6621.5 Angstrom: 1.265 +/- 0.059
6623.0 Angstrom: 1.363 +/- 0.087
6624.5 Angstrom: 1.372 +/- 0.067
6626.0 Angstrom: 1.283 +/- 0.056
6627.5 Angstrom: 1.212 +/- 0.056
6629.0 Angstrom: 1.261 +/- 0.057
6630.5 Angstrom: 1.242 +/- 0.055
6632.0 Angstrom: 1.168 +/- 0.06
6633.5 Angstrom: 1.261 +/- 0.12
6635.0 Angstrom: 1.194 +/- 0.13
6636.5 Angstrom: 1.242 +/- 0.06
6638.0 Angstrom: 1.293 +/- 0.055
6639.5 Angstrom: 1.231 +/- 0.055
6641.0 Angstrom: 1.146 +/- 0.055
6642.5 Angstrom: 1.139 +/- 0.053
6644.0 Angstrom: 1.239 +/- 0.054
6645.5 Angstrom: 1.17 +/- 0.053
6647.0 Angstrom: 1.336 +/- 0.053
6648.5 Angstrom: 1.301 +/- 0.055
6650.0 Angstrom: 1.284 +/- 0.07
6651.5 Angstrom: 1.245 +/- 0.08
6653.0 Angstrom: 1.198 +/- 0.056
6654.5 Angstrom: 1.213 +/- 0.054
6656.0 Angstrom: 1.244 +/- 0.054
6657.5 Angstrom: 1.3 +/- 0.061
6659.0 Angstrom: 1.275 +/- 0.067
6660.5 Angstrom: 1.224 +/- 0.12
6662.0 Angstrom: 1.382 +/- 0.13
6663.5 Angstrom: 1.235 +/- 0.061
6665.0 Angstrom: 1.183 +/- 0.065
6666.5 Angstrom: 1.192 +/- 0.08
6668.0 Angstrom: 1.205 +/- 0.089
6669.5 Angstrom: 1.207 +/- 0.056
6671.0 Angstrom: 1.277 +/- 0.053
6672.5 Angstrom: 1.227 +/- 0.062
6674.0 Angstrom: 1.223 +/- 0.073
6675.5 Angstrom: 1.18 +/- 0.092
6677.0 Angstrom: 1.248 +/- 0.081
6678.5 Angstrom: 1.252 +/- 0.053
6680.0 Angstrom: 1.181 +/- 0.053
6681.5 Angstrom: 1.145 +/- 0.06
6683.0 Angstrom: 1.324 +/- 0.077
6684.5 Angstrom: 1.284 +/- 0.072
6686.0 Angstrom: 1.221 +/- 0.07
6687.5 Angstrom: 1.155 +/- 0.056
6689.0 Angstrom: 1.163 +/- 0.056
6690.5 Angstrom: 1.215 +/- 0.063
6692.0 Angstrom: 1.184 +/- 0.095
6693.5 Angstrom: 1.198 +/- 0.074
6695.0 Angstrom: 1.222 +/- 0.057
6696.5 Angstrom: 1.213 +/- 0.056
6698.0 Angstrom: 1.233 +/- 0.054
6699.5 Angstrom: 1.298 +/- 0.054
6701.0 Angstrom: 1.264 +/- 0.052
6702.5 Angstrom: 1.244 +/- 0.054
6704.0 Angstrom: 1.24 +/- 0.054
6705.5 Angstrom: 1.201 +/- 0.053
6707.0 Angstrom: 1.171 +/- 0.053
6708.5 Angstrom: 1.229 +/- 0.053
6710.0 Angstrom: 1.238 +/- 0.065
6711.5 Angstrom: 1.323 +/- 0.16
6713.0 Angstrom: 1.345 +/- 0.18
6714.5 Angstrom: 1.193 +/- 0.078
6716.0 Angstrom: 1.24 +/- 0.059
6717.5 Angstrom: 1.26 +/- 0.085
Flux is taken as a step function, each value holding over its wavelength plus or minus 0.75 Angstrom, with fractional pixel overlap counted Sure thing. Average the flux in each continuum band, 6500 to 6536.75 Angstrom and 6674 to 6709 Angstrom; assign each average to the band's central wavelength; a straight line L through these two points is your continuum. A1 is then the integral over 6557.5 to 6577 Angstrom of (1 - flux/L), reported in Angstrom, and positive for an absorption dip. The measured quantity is 0.8 Angstrom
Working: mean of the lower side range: 1.27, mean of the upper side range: 1.22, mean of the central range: 1.21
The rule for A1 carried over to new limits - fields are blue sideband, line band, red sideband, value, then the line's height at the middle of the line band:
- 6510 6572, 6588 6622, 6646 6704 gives -1.2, 1.25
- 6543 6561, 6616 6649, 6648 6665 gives 0.4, 1.27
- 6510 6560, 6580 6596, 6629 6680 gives -0.3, 1.26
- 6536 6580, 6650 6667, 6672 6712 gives -0.2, 1.23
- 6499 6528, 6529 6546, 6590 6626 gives -0.3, 1.27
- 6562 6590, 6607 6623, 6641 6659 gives -0.9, 1.24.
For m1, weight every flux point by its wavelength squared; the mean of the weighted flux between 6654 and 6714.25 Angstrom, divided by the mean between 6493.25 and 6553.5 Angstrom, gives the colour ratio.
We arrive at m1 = 1.02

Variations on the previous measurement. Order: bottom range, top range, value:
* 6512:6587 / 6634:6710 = 1.01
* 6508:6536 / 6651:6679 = 1.01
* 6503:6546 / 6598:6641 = 1.04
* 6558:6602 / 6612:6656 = 1.01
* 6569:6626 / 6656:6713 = 0.98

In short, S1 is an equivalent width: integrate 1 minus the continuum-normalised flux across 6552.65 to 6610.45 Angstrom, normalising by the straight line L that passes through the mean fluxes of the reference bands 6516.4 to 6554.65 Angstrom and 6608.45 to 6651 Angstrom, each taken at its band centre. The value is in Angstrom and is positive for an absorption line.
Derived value 0.7 Angstrom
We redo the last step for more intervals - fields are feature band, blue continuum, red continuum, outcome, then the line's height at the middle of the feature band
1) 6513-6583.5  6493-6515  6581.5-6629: -0.1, 1.26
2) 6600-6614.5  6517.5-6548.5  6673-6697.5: -0.6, 1.25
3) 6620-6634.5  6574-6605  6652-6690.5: -0.1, 1.26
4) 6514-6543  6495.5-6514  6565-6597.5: -0.5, 1.25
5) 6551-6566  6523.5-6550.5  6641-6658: 0.3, 1.28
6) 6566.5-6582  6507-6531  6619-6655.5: 0.3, 1.25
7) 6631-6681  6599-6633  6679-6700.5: 0.7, 1.25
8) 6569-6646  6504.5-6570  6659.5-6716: -1.0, 1.25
